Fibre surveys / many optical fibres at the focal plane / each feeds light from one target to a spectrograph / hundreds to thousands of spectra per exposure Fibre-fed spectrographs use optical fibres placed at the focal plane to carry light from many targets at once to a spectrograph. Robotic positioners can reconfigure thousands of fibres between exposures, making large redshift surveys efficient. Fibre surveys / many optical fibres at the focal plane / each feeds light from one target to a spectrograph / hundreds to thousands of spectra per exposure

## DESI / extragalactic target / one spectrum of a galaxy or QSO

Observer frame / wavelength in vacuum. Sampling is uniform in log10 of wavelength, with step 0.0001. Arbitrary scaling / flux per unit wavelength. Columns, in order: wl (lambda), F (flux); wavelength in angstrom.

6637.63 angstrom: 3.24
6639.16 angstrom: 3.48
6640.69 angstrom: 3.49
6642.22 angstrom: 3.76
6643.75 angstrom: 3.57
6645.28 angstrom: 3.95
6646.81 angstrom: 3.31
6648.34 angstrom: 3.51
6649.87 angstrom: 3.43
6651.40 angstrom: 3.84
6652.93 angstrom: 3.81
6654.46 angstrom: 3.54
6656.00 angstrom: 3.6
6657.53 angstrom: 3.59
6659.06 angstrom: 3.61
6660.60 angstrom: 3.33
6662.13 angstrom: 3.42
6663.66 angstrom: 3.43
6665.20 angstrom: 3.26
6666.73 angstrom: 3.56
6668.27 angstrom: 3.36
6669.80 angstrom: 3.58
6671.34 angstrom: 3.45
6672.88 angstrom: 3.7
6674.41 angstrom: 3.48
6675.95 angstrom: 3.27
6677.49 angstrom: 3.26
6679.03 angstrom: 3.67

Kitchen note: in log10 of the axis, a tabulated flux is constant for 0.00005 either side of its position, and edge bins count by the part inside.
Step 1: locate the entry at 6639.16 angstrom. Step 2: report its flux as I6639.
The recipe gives 3.48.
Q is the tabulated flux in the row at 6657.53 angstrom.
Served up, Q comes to 3.59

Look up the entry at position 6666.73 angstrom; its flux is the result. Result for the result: 3.56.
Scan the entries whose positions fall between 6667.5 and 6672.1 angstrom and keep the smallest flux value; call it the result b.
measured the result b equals 3.36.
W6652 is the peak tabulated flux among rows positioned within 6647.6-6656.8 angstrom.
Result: 3.84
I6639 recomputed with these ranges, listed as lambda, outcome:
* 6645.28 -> 3.95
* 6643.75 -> 3.57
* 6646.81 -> 3.31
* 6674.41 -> 3.48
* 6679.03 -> 3.67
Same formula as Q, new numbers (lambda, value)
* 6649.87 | 3.43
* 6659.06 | 3.61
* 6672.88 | 3.7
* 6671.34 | 3.45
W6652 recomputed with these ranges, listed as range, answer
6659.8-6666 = 3.43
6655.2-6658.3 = 3.6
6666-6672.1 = 3.58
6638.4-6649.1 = 3.95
